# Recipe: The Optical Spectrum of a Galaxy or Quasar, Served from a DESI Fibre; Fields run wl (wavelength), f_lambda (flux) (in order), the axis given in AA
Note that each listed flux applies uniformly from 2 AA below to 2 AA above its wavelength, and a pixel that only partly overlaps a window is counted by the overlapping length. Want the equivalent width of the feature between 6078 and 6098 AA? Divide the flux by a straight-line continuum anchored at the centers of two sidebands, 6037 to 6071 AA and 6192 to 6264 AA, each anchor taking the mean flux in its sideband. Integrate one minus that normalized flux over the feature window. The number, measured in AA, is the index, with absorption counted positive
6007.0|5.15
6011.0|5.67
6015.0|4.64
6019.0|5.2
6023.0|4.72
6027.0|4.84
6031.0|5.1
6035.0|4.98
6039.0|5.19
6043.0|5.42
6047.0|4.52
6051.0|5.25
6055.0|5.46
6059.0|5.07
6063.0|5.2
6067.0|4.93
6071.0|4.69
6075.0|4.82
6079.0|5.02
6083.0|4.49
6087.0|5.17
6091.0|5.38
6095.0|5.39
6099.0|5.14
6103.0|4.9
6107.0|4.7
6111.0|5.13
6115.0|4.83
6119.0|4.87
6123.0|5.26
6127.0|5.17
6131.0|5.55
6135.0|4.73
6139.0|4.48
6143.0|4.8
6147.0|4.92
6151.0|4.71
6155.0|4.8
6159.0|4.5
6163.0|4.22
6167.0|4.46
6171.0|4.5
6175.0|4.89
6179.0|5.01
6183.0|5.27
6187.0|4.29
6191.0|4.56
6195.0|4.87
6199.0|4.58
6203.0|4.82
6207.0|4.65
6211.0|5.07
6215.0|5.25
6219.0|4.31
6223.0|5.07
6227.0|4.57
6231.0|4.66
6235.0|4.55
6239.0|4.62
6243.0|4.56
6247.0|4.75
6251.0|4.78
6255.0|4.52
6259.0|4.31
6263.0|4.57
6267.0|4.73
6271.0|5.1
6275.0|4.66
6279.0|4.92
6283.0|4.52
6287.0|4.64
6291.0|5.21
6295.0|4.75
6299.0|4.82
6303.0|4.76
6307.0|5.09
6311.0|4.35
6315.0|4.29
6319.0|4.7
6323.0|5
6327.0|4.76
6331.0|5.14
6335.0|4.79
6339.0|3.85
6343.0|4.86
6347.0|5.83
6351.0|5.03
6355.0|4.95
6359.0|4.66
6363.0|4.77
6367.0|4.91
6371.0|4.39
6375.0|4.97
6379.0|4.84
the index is -0.3 AA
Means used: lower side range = 5.1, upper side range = 4.69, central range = 5.1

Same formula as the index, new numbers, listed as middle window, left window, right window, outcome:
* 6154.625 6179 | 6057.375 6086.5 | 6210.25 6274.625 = 1.1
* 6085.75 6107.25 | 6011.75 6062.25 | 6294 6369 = -0.6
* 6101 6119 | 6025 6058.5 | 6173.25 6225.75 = 0.3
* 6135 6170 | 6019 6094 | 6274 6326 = 2.1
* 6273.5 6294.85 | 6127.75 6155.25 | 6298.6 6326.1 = -0.2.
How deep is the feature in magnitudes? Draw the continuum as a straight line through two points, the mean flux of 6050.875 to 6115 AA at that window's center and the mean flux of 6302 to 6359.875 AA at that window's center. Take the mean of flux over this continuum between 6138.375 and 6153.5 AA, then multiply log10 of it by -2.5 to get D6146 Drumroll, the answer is 0.050 mag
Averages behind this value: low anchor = 5.03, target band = 4.75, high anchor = 4.81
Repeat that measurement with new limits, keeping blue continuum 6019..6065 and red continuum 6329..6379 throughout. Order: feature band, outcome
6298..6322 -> 0.046 mag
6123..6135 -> -0.048 mag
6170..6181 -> 0.033 mag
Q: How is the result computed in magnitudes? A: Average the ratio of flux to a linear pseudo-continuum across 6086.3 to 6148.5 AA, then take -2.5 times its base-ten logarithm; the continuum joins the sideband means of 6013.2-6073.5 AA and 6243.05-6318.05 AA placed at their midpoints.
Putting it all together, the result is -0.02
